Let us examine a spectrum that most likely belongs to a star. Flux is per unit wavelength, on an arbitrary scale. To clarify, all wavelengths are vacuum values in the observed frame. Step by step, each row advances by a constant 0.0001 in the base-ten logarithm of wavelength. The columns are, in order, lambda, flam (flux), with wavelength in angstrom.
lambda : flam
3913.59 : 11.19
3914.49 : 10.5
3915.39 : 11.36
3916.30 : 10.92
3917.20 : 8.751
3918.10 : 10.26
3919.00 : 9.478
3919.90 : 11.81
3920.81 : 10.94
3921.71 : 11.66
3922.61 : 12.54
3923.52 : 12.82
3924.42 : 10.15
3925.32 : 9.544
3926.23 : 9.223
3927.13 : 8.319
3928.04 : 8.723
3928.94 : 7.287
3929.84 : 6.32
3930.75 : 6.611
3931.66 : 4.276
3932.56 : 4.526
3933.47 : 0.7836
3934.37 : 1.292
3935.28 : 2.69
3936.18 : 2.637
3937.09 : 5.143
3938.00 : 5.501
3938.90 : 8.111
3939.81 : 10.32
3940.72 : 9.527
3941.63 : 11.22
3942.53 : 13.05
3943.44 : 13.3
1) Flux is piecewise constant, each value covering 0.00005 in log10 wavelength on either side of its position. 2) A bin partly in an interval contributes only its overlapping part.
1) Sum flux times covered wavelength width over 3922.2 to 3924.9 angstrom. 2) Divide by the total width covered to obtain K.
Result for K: 11.8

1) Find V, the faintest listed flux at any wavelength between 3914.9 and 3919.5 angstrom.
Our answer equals 8.751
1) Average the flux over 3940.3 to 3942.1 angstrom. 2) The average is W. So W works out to 10.5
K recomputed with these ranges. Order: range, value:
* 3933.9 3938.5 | 3.5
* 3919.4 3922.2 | 11.5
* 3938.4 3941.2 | 9.26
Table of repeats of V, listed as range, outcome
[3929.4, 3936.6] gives 0.7836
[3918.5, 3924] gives 9.478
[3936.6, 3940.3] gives 5.143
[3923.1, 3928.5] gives 8.319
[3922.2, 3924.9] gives 10.15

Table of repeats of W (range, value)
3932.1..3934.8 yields 2.22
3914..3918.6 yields 10.4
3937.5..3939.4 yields 6.85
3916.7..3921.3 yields 10.3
